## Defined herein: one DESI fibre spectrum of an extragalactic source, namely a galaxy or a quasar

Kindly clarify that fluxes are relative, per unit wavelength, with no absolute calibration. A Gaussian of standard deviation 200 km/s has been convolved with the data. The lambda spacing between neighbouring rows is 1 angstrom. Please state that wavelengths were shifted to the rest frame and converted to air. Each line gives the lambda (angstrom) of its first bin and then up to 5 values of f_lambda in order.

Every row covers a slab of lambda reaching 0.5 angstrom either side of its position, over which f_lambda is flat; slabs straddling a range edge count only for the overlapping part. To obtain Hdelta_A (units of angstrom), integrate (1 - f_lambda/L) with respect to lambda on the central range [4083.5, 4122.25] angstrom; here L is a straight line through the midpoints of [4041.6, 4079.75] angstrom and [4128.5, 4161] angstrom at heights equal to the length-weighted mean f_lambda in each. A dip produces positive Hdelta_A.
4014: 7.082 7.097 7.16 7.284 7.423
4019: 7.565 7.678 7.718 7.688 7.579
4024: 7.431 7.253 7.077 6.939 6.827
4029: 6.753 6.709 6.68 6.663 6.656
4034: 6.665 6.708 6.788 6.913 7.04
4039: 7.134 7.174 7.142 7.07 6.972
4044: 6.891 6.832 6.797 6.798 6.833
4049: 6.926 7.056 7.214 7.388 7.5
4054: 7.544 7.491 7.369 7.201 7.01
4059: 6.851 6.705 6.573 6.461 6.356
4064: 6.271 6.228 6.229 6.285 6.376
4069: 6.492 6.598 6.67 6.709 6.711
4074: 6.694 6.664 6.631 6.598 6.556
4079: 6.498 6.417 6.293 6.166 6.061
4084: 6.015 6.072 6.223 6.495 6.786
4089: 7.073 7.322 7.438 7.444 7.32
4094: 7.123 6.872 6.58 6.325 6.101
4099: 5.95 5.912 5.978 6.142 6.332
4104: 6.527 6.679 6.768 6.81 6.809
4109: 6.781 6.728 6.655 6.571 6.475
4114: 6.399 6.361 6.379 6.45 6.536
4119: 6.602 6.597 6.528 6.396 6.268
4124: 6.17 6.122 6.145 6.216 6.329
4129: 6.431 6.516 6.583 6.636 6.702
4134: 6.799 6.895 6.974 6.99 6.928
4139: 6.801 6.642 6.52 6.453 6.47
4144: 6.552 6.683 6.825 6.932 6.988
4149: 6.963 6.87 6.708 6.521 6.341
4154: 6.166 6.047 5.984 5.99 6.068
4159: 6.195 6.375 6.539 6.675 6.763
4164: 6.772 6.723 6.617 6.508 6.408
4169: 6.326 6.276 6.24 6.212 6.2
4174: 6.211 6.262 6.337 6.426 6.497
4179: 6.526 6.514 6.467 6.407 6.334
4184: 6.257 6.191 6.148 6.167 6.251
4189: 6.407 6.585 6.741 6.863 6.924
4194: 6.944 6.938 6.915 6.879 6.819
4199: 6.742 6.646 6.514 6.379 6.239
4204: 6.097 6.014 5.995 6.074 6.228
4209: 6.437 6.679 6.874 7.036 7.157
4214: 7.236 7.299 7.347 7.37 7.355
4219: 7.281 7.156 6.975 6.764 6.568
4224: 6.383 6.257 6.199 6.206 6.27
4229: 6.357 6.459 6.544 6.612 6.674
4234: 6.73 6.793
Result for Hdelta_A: 0.6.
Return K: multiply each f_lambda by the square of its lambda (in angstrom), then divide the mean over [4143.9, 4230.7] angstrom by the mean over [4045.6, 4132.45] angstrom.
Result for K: 1.0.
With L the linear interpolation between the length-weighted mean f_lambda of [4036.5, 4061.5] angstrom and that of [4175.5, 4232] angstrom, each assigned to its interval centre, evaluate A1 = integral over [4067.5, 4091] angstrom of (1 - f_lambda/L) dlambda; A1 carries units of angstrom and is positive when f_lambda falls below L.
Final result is 1.4 angstrom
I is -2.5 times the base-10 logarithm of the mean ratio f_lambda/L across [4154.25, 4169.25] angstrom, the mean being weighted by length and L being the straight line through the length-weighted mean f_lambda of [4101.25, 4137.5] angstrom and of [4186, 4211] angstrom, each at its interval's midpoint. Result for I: 0.02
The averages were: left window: 6.53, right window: 6.52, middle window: 6.4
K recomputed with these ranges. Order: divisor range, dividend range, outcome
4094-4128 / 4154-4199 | 1.03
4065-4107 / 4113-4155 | 1.03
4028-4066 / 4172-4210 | 1.00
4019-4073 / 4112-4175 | 0.98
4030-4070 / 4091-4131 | 0.98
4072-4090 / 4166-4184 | 1.03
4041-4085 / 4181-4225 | 1.06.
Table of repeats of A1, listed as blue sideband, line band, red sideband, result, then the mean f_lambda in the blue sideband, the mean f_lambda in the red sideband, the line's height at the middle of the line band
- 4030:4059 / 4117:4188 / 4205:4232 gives 3.5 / 7.01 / 6.7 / 6.82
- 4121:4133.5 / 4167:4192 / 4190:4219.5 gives 1.0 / 6.38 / 6.76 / 6.63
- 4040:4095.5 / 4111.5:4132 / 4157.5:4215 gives 0.7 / 6.77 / 6.5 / 6.65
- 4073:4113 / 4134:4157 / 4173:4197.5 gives -0.4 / 6.58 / 6.5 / 6.53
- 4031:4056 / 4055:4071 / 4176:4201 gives 0.7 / 7.01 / 6.56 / 6.95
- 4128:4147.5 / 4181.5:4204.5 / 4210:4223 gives 1.5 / 6.69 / 7.11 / 6.99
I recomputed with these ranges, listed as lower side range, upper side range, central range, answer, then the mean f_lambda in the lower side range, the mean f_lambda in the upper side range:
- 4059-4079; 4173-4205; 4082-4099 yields -0.02 mag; 6.52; 6.49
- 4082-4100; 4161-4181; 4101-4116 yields 0.01 mag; 6.62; 6.45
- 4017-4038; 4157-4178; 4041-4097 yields 0.02 mag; 7.09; 6.4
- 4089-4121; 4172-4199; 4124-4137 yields 0.01 mag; 6.62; 6.51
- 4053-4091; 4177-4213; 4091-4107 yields 0.01 mag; 6.64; 6.51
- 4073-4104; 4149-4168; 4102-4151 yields -0.02 mag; 6.54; 6.45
